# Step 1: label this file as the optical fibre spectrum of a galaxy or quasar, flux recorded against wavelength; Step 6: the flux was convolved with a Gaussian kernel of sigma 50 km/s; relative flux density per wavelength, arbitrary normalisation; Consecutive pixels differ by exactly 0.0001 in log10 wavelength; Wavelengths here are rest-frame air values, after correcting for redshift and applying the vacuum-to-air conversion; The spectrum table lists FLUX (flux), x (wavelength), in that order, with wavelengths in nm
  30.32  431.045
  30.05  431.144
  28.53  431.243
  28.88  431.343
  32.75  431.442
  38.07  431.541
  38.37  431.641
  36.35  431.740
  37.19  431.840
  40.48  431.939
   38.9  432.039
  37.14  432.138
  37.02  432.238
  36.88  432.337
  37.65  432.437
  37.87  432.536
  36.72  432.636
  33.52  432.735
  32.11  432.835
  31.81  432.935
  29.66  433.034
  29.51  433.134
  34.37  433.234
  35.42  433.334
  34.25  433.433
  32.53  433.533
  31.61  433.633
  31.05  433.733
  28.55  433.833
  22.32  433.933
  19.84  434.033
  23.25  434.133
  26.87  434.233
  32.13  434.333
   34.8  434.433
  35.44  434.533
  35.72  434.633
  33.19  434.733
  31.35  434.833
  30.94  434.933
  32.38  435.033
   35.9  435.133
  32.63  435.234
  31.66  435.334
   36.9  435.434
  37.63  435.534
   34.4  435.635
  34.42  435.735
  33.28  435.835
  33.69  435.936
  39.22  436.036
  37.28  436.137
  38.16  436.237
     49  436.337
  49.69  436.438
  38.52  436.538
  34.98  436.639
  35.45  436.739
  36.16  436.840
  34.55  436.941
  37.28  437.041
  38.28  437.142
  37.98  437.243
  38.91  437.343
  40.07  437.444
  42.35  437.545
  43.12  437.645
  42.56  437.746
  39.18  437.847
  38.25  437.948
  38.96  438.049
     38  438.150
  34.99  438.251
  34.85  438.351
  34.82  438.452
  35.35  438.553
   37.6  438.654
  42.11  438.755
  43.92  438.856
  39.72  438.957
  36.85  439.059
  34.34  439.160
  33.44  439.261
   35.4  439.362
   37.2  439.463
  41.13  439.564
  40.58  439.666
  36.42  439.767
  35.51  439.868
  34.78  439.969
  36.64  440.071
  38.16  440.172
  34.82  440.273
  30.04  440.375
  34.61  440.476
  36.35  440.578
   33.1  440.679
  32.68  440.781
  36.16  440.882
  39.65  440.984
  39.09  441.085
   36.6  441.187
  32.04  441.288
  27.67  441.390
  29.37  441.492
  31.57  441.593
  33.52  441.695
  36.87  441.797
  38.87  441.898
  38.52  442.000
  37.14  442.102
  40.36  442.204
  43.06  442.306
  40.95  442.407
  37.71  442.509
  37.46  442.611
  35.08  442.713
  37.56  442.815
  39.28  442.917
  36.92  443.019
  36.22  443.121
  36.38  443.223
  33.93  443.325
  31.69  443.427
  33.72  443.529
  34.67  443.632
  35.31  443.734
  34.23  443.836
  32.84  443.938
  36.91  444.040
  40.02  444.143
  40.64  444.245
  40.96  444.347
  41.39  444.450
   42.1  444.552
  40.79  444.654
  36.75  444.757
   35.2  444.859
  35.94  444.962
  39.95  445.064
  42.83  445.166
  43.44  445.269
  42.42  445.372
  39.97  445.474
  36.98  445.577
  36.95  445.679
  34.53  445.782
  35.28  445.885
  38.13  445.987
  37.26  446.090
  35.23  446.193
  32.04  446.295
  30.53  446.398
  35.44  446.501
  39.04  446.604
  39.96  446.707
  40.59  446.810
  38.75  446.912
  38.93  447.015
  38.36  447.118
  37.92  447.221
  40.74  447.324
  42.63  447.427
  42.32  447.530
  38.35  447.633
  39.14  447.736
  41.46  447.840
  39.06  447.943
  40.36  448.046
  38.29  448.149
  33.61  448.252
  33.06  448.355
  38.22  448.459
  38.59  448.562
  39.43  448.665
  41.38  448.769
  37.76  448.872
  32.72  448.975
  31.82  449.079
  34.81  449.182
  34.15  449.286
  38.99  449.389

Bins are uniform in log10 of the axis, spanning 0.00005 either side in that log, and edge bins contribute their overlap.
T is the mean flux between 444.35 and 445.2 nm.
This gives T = 39.4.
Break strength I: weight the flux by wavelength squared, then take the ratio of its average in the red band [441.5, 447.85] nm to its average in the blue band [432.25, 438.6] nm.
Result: 1.12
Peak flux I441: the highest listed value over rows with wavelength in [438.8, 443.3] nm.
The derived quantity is 43.92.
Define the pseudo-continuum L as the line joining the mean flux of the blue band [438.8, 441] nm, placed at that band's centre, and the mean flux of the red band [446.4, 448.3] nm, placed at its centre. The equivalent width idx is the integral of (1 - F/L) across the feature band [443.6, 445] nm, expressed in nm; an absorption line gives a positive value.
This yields 0.01 nm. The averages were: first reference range 36.4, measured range 37.8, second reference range 38.9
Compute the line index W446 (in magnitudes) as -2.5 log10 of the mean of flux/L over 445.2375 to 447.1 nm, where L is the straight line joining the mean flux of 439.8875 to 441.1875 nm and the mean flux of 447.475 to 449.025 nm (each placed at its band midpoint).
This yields 0.001 mag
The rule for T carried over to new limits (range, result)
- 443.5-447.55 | 38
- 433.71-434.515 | 27.5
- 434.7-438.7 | 37.1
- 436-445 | 37.3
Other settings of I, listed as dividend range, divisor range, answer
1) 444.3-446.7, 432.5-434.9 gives 1.28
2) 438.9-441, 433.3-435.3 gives 1.19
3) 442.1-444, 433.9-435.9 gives 1.19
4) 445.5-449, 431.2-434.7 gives 1.22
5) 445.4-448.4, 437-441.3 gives 1.05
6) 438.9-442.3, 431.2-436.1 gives 1.11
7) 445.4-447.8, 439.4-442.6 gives 1.07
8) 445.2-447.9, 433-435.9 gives 1.27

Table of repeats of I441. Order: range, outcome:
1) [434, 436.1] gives 39.22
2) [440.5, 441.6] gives 39.65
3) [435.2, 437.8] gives 49.69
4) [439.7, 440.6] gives 38.16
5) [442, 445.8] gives 43.44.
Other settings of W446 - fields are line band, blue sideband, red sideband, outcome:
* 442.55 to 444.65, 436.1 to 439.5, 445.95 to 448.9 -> 0.04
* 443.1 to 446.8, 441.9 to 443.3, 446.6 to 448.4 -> 0.04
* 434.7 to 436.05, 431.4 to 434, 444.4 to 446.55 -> 0.03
